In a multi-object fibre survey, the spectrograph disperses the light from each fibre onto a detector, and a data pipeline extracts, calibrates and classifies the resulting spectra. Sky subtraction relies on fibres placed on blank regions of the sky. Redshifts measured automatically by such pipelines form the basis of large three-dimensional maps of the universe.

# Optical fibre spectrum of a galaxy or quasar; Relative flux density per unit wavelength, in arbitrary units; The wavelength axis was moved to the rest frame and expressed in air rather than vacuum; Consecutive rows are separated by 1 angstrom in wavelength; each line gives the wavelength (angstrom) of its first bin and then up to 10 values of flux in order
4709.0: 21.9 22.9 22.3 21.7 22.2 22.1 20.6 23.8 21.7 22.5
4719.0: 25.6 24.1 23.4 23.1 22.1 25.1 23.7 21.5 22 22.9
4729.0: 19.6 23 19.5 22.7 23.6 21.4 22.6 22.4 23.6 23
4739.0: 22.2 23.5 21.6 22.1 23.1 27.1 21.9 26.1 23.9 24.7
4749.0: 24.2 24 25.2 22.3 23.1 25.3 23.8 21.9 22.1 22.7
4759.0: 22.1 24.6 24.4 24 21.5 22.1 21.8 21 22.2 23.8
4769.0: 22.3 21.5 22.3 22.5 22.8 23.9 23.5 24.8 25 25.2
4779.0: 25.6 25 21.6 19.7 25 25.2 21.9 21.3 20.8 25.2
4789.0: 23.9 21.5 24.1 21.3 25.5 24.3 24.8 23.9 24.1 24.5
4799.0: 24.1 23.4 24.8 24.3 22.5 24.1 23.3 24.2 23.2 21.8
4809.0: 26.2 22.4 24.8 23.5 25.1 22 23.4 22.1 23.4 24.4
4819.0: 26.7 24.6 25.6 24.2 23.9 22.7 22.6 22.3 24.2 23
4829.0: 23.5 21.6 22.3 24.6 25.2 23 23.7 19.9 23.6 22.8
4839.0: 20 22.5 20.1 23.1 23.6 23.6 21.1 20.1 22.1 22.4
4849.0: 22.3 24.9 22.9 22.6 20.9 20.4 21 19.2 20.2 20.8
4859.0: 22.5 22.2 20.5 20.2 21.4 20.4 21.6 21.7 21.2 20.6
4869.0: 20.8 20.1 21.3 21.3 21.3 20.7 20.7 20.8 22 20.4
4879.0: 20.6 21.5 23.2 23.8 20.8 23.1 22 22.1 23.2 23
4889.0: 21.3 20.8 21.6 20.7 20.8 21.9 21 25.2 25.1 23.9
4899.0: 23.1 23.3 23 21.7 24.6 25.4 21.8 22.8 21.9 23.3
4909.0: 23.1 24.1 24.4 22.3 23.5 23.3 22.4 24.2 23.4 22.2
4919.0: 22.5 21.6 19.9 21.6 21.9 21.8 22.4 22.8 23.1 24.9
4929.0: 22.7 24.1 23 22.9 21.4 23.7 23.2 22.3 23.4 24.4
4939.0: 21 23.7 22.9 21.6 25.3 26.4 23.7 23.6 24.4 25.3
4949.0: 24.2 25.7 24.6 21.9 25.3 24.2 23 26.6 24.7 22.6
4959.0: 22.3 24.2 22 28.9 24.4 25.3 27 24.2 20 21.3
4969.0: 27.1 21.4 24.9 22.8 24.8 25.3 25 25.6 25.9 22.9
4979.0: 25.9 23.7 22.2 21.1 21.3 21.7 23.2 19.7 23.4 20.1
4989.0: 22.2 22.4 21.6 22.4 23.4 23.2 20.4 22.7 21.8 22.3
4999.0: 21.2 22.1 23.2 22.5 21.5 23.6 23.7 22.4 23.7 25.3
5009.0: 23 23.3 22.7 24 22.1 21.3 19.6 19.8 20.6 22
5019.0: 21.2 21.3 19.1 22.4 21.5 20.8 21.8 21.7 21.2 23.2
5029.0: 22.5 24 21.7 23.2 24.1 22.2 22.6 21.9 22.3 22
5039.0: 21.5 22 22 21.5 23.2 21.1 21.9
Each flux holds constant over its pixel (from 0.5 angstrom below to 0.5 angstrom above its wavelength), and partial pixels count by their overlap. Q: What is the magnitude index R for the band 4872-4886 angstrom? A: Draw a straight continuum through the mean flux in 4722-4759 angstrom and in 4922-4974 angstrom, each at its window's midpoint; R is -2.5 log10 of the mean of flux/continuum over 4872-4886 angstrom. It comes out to 0.09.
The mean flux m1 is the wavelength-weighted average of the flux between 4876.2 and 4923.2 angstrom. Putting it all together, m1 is 22.5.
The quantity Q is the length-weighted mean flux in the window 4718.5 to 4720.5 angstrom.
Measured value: 24.9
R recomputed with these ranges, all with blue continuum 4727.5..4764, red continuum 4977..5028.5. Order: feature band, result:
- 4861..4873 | 0.085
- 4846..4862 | 0.056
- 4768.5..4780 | -0.031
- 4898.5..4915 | -0.032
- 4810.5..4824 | -0.057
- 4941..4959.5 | -0.083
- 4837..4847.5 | 0.037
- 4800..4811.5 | -0.041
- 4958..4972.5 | -0.076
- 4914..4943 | -0.014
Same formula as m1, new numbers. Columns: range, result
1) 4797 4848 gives 23.3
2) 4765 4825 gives 23.5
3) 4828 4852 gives 22.6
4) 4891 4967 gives 23.4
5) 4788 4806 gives 23.8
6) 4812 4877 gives 22.2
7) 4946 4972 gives 24.2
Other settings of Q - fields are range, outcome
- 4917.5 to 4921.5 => 21.5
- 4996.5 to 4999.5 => 21.8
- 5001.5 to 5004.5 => 22.5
